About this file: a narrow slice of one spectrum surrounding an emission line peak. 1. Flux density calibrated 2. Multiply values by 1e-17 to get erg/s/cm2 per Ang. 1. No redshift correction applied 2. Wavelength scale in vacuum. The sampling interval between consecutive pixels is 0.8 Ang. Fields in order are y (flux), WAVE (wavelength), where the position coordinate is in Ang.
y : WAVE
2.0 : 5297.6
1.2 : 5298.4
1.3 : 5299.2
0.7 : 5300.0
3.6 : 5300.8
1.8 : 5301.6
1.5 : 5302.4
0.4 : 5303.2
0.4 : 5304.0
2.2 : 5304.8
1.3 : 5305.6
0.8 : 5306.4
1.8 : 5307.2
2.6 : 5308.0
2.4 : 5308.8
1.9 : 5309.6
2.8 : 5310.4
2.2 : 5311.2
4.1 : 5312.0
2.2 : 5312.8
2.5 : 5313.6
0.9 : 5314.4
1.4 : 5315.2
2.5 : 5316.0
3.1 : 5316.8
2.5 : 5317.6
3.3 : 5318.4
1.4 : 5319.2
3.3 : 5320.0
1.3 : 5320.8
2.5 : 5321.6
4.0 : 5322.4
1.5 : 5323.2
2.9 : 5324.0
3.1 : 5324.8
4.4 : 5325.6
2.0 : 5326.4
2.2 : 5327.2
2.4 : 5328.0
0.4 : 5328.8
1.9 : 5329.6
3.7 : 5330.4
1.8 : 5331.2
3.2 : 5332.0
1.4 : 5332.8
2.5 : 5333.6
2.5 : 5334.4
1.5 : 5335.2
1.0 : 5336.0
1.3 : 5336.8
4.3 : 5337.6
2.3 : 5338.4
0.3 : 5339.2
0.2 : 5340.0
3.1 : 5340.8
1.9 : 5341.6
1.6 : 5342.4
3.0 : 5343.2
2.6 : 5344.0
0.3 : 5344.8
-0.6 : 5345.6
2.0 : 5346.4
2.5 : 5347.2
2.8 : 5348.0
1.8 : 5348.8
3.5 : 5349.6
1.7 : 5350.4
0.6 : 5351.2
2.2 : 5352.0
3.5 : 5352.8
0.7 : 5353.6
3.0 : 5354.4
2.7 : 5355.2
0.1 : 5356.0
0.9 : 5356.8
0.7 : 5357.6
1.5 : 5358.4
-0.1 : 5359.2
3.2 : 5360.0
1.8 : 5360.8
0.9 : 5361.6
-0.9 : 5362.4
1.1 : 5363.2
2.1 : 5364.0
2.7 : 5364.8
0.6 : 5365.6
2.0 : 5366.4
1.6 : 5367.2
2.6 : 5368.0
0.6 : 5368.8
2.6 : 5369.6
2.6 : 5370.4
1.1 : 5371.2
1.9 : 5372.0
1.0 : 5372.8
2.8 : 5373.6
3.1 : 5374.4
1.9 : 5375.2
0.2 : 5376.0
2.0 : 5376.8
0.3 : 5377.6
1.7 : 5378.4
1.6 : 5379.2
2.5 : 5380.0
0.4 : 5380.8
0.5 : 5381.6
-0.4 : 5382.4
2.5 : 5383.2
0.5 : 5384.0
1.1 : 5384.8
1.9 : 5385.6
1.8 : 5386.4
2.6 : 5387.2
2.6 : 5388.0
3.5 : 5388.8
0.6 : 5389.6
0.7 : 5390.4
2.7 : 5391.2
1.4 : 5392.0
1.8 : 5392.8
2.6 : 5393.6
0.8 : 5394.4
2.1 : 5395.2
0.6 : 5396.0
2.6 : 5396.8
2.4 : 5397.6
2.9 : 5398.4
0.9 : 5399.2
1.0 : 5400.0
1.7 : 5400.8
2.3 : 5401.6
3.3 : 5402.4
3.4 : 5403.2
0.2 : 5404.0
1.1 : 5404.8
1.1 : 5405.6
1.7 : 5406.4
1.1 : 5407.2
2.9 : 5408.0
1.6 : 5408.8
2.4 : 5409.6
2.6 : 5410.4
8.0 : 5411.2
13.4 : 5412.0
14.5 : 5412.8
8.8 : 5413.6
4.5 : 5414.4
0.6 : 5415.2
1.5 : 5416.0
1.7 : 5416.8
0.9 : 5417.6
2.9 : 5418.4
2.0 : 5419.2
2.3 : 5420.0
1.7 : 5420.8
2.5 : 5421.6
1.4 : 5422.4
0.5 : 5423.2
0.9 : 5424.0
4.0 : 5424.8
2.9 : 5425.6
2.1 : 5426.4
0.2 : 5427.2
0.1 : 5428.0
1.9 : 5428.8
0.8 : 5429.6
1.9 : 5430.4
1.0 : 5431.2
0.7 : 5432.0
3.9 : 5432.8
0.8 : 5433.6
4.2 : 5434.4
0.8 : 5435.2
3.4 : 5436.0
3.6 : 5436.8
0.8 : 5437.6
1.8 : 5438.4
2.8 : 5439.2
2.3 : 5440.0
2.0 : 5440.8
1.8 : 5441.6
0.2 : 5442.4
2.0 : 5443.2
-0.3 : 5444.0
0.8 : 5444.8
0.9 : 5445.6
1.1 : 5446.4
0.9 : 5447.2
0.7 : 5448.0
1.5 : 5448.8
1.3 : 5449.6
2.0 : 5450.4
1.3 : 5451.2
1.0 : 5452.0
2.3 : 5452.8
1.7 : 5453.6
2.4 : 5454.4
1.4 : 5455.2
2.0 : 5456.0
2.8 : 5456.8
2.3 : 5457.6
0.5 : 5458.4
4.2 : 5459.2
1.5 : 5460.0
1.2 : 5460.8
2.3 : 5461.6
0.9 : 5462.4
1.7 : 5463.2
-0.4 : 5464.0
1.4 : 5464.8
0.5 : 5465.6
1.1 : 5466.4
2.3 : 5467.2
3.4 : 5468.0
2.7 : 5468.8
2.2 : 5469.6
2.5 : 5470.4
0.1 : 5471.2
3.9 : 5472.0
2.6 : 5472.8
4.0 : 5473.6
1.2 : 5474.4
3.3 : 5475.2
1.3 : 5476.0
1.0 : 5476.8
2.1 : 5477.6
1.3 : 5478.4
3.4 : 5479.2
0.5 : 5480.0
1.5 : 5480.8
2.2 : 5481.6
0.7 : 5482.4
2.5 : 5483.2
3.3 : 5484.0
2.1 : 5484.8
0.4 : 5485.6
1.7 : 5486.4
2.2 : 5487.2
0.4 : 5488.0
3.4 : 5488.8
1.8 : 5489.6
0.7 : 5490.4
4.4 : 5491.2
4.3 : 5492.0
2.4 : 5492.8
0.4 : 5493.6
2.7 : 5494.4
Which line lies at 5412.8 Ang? Hbeta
